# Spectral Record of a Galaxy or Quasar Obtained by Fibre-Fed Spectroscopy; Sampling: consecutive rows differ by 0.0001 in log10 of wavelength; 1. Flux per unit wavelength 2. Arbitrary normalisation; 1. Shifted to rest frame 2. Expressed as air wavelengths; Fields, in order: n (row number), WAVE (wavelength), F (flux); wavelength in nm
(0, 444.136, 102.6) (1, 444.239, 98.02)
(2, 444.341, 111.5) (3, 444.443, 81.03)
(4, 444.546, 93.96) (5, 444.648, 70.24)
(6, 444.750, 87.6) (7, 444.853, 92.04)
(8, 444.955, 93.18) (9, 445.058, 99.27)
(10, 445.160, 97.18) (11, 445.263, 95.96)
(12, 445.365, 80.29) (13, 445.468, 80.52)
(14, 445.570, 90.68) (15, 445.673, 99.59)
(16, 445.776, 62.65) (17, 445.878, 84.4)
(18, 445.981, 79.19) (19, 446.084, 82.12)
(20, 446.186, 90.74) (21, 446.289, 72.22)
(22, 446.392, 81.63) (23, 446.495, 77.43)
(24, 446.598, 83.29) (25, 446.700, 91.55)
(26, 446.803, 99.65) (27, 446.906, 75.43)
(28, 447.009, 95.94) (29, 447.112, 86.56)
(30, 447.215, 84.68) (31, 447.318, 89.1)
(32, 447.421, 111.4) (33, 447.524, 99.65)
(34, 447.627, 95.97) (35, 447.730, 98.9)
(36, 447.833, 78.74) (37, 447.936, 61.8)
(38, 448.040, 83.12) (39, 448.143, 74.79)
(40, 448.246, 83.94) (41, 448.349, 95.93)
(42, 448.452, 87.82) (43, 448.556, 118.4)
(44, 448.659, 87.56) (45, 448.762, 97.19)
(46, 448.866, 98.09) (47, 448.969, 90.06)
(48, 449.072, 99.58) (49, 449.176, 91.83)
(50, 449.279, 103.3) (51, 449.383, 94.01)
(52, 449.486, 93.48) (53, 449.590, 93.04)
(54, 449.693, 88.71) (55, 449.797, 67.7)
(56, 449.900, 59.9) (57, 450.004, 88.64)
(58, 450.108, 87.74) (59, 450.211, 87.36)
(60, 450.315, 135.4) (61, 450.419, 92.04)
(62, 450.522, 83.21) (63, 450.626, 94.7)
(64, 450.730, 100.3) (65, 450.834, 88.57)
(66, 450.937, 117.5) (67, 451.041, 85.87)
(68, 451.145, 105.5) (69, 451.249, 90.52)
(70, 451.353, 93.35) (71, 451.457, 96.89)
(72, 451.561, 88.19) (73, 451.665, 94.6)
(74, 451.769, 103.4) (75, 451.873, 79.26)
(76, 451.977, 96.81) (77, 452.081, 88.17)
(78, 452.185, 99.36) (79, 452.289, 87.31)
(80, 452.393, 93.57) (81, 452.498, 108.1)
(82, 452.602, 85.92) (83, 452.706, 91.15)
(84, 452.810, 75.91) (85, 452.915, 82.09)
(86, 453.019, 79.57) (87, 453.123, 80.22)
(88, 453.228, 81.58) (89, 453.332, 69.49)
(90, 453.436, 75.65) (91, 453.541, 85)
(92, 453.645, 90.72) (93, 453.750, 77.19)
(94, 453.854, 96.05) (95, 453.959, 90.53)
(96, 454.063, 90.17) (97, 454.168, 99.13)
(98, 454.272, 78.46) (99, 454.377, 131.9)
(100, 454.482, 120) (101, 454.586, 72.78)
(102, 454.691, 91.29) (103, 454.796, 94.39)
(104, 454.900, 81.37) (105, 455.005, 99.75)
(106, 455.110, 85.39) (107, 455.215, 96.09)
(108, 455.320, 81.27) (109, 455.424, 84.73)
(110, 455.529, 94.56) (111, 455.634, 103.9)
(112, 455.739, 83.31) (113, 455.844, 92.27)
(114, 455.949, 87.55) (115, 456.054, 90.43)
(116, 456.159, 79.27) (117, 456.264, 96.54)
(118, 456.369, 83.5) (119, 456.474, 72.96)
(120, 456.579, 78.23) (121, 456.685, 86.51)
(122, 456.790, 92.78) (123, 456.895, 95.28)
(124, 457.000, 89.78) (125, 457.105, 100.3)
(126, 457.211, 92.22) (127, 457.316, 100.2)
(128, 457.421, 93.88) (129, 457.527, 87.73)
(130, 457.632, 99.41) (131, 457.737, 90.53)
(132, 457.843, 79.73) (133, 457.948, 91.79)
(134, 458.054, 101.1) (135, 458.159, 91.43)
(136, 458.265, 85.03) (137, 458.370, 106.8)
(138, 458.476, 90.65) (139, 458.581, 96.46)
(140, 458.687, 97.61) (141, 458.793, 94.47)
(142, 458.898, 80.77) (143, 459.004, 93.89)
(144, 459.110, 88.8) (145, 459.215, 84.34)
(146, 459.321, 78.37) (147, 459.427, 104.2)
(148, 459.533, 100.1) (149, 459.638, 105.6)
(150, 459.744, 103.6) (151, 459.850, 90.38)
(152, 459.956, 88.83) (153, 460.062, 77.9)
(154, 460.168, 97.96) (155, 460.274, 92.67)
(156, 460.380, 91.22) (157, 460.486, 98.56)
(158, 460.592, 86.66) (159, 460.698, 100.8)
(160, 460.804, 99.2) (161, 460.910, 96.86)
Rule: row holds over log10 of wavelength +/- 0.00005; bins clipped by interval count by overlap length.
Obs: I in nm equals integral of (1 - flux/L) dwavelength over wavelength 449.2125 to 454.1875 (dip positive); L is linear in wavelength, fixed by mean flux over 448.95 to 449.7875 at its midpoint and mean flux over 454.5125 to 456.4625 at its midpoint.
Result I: 0.06 nm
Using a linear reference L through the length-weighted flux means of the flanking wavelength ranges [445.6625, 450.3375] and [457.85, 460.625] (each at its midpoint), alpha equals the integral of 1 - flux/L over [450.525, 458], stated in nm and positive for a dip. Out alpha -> 0.02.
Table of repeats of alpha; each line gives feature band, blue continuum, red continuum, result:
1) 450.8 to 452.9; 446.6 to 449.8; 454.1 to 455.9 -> -0.021 nm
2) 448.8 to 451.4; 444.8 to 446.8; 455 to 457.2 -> -0.172 nm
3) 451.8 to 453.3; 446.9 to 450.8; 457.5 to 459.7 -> 0.066 nm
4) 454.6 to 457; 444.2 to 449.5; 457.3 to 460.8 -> 0.095 nm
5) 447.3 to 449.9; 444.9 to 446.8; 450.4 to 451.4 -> 0.008 nm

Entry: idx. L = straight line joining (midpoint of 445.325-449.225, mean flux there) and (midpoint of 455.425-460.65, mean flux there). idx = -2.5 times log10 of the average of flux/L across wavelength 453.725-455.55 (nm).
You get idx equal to -0.03 mag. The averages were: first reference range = 88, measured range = 92.7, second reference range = 91.6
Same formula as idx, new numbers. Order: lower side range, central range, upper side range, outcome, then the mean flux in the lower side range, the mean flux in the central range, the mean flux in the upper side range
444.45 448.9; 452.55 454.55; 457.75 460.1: 0.026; 88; 88.4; 92.4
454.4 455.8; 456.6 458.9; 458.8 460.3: -0.010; 92.3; 93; 92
